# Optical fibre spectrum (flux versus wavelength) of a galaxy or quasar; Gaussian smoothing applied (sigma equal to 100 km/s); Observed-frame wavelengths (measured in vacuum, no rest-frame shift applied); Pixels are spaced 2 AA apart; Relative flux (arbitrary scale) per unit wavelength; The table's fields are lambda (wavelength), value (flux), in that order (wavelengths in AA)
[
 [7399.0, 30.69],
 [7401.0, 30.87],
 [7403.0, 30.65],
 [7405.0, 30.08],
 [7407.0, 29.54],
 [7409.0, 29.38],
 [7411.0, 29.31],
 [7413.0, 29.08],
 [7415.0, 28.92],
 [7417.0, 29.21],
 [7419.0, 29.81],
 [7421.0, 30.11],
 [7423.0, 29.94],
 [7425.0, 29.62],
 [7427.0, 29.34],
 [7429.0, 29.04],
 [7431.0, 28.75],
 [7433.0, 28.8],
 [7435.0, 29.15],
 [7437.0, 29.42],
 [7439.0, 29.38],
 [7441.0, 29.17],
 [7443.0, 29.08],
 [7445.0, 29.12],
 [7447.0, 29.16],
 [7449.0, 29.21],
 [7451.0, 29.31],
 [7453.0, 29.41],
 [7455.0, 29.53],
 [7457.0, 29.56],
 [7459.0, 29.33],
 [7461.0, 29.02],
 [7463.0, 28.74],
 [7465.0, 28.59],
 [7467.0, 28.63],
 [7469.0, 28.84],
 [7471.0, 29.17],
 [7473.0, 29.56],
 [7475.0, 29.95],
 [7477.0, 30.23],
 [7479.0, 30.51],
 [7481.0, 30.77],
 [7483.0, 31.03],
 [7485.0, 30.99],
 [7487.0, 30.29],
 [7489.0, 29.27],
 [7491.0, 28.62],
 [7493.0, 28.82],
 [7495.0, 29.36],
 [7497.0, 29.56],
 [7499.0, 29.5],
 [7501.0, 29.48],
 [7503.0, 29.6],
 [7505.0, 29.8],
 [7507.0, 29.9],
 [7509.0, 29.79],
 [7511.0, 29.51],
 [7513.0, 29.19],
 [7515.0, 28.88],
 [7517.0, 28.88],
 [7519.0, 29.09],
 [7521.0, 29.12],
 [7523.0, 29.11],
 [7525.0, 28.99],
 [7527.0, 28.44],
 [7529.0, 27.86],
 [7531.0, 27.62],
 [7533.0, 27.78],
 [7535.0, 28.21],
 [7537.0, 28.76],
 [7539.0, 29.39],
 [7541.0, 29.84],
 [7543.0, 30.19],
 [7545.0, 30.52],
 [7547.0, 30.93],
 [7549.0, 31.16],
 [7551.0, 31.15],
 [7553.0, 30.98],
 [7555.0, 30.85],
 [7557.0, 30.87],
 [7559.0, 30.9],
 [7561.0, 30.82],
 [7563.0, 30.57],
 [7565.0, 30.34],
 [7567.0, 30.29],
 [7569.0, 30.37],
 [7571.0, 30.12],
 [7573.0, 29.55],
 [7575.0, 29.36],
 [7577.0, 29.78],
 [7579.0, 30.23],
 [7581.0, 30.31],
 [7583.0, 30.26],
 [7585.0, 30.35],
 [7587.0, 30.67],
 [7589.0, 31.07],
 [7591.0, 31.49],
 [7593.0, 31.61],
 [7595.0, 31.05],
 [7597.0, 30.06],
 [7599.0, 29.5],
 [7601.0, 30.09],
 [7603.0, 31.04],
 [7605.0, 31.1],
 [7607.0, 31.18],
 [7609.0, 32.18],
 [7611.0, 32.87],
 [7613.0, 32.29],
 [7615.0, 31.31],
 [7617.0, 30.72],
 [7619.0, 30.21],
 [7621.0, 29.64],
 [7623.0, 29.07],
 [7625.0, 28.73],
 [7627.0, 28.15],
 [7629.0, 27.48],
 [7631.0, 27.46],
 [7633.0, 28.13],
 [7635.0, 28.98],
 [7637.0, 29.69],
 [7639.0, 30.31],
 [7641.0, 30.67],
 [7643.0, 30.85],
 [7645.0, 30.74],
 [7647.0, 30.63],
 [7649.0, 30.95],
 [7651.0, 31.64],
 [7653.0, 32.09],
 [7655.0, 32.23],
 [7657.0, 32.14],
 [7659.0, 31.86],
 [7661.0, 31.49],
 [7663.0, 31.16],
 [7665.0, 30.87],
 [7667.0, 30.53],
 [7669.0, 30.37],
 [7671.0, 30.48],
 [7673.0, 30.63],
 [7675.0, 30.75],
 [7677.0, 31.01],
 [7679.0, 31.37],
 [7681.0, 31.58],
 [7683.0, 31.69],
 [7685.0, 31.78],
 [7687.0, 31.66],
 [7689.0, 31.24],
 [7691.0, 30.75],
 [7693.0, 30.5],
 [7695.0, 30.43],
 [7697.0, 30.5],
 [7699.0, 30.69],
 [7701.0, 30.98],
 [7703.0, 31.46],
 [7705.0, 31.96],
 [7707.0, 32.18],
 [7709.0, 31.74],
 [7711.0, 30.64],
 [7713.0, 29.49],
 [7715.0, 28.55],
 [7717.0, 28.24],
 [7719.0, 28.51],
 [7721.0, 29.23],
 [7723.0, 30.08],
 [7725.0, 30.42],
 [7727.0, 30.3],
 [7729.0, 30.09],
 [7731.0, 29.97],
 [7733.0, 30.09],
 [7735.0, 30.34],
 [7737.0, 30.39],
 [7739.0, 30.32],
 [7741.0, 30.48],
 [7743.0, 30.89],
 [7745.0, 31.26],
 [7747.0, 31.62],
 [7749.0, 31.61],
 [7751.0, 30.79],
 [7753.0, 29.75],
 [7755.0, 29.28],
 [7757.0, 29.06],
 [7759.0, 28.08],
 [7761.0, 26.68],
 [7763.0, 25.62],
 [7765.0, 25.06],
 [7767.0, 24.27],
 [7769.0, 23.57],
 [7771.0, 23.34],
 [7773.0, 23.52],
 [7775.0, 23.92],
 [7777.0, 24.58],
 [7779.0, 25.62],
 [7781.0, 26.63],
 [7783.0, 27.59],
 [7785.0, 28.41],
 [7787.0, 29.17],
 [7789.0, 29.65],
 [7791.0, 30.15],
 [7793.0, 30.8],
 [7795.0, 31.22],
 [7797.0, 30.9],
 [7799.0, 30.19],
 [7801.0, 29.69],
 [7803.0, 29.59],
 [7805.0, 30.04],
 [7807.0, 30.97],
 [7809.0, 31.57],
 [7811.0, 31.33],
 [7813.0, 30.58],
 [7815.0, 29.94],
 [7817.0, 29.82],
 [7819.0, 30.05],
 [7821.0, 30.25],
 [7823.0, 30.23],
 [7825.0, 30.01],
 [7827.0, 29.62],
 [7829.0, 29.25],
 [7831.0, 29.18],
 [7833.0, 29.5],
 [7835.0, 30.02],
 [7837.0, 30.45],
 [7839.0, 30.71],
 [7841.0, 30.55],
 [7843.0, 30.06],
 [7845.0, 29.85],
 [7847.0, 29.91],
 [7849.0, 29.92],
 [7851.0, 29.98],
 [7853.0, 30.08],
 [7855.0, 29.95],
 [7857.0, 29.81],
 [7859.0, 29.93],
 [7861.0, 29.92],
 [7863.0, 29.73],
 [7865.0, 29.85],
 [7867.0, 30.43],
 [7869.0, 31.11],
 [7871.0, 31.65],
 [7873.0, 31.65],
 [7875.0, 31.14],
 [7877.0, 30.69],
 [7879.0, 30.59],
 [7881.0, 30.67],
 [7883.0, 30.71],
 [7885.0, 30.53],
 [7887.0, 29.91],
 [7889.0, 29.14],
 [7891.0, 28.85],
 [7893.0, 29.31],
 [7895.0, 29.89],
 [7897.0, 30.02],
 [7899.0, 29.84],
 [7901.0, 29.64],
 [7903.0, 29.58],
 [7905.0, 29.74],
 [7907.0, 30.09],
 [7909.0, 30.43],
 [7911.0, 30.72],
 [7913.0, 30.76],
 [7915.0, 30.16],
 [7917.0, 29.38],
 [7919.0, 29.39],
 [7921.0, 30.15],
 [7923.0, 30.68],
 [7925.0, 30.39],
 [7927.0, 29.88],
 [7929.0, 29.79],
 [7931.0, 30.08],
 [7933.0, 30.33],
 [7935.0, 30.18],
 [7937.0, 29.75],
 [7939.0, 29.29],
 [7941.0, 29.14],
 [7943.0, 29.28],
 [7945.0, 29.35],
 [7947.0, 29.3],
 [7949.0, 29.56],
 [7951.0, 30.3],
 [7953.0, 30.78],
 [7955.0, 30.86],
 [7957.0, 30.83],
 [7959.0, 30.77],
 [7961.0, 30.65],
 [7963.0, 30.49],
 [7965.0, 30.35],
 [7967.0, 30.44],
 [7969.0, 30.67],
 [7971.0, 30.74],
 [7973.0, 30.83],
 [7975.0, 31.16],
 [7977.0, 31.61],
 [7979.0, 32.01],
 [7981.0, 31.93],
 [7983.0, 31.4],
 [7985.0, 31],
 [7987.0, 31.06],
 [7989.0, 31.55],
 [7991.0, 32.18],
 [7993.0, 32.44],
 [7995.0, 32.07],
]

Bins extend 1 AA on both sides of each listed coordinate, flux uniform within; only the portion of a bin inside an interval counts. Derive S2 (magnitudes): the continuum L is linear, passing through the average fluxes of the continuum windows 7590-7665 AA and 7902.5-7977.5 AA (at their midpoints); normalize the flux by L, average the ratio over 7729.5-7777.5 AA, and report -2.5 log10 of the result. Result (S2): 0.08 mag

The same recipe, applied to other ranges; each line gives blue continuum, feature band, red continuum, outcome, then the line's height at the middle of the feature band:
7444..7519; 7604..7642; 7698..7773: -0.02 mag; 29.4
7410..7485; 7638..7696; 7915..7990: -0.05 mag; 29.9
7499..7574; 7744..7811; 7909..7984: 0.06 mag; 30.1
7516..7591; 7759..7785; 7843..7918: 0.19 mag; 30.1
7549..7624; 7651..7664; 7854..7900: -0.04 mag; 30.6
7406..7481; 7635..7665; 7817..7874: -0.05 mag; 29.7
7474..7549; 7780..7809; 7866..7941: 0.01 mag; 30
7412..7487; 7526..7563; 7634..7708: 0.01 mag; 30.1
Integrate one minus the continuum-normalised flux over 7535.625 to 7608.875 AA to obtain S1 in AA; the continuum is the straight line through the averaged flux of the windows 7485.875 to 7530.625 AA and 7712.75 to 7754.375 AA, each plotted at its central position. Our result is -2.50 AA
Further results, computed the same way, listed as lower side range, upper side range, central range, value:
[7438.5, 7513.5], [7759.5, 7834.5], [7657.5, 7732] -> -4.92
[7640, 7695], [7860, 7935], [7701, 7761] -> 1.36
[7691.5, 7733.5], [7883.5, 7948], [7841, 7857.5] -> 0.01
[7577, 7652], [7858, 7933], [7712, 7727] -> 0.49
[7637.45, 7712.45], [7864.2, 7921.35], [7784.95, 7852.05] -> 0.87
